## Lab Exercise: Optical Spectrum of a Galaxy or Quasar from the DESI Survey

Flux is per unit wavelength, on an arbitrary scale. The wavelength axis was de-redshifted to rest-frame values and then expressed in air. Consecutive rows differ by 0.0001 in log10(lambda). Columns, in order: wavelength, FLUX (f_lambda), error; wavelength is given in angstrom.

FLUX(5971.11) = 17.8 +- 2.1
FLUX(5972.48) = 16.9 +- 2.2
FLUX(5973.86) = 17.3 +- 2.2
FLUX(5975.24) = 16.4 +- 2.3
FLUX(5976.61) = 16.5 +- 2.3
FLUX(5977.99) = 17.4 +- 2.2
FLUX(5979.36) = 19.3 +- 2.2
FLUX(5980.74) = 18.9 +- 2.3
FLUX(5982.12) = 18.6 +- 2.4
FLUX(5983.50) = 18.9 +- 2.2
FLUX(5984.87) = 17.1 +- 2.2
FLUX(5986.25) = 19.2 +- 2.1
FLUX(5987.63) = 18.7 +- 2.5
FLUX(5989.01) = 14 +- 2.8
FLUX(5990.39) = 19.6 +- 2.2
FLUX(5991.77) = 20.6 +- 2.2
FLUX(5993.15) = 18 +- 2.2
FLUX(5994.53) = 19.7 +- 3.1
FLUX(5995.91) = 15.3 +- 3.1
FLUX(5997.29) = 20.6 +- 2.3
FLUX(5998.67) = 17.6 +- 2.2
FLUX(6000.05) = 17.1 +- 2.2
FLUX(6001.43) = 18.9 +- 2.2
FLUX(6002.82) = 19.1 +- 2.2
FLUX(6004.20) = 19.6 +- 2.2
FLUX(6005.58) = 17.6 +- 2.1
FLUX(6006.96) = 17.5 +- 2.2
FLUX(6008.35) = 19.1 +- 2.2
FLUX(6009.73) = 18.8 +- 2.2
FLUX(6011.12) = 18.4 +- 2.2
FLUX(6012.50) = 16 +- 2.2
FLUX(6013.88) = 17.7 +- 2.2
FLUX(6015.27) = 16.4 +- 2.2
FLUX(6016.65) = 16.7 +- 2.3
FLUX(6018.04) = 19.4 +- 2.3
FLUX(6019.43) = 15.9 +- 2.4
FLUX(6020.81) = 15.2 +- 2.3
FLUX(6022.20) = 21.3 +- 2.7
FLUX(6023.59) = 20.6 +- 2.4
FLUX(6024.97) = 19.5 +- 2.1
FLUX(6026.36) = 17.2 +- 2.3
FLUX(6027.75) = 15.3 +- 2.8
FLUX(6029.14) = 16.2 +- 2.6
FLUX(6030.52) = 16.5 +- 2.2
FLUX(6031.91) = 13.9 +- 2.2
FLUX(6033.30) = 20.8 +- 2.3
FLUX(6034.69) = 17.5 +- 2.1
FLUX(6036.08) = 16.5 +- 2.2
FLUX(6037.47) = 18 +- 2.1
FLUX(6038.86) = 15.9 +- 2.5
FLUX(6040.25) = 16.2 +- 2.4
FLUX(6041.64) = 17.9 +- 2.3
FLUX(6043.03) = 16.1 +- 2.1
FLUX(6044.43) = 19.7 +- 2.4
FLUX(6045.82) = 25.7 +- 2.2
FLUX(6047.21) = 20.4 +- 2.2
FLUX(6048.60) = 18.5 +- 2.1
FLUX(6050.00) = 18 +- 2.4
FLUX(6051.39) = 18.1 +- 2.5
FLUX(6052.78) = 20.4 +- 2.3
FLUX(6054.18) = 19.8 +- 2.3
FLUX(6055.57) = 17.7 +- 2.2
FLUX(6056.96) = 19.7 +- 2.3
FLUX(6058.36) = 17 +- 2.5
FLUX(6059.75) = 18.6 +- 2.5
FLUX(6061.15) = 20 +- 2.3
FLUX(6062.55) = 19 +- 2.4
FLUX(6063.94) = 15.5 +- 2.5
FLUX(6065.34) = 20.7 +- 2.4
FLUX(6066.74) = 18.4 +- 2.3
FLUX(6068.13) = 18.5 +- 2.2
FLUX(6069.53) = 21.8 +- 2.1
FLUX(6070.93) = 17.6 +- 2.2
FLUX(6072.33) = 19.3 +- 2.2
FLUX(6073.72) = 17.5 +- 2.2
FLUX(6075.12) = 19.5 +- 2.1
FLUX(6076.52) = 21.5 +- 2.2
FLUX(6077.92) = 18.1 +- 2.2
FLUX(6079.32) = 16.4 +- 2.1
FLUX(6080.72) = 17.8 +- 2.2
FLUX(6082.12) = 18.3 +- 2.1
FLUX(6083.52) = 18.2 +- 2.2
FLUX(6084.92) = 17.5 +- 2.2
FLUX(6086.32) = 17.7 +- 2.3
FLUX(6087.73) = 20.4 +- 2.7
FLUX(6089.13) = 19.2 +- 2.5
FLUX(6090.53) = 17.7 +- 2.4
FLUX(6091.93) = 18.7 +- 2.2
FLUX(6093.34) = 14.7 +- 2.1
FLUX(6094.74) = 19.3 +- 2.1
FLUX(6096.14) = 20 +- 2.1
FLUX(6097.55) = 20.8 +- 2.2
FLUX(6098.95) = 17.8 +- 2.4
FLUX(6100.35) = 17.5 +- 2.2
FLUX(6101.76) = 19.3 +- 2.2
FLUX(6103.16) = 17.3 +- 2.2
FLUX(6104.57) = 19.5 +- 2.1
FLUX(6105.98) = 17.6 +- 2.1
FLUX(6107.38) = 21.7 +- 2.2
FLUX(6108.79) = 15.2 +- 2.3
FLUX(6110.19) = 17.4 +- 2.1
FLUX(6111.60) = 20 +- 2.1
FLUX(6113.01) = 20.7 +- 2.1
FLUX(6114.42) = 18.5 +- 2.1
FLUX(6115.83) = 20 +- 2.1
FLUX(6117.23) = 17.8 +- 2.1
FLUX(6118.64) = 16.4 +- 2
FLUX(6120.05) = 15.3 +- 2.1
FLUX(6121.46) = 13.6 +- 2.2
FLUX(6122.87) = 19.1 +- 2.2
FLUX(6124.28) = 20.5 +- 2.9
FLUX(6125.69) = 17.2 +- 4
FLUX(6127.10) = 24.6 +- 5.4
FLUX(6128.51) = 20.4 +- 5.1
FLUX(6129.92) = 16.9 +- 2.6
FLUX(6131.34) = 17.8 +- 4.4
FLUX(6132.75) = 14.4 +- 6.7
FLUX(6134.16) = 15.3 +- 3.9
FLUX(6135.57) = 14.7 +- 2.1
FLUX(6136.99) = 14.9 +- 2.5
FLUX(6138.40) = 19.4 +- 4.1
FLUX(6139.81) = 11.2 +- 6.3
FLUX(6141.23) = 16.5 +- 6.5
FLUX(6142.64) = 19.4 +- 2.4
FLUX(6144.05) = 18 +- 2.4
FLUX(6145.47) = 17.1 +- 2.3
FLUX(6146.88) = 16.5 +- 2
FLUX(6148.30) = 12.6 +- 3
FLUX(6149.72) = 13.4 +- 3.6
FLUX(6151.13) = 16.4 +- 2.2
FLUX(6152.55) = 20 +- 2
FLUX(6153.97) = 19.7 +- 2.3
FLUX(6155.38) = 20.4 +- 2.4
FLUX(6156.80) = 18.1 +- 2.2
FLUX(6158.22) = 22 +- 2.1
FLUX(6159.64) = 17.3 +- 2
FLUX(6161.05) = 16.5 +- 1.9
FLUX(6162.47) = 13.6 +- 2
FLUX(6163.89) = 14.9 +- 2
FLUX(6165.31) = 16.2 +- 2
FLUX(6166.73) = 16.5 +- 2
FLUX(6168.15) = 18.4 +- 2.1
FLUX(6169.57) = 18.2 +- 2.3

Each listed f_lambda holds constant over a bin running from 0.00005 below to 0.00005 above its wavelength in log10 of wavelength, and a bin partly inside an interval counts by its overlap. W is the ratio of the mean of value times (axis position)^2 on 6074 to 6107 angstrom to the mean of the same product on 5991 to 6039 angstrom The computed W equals 1.06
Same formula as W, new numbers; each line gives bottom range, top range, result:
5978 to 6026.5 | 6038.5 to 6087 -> 1.05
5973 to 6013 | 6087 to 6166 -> 1.02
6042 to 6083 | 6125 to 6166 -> 0.93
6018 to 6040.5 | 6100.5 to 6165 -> 1.04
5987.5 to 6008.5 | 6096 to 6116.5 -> 1.07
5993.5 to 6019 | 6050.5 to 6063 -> 1.06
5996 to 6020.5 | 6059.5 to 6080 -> 1.07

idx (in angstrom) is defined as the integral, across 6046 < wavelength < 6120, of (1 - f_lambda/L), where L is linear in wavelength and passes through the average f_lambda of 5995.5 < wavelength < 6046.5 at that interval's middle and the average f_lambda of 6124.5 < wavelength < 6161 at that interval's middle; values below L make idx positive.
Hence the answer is -4.2 angstrom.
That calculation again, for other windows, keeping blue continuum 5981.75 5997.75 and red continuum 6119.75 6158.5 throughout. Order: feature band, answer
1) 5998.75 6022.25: 0.5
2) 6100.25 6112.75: -0.7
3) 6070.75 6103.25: -1.5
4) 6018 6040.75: 0.9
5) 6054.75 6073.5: -1.0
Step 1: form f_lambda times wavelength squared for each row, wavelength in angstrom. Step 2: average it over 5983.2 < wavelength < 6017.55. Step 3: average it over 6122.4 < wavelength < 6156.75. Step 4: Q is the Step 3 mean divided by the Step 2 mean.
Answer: 1.0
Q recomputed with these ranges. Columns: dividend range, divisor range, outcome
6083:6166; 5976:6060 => 1.01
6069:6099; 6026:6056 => 1.05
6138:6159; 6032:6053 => 0.97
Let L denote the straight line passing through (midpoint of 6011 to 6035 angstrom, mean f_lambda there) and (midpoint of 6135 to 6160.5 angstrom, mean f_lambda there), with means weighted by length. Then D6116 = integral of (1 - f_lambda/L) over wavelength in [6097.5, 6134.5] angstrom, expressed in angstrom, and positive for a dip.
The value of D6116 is -2.2 angstrom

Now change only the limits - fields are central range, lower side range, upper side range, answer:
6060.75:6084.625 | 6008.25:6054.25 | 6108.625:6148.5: -1.3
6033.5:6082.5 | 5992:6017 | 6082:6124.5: -1.2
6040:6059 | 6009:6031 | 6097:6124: -1.3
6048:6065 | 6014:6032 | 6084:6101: -0.7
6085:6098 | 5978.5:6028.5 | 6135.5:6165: -1.0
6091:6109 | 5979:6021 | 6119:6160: -1.0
